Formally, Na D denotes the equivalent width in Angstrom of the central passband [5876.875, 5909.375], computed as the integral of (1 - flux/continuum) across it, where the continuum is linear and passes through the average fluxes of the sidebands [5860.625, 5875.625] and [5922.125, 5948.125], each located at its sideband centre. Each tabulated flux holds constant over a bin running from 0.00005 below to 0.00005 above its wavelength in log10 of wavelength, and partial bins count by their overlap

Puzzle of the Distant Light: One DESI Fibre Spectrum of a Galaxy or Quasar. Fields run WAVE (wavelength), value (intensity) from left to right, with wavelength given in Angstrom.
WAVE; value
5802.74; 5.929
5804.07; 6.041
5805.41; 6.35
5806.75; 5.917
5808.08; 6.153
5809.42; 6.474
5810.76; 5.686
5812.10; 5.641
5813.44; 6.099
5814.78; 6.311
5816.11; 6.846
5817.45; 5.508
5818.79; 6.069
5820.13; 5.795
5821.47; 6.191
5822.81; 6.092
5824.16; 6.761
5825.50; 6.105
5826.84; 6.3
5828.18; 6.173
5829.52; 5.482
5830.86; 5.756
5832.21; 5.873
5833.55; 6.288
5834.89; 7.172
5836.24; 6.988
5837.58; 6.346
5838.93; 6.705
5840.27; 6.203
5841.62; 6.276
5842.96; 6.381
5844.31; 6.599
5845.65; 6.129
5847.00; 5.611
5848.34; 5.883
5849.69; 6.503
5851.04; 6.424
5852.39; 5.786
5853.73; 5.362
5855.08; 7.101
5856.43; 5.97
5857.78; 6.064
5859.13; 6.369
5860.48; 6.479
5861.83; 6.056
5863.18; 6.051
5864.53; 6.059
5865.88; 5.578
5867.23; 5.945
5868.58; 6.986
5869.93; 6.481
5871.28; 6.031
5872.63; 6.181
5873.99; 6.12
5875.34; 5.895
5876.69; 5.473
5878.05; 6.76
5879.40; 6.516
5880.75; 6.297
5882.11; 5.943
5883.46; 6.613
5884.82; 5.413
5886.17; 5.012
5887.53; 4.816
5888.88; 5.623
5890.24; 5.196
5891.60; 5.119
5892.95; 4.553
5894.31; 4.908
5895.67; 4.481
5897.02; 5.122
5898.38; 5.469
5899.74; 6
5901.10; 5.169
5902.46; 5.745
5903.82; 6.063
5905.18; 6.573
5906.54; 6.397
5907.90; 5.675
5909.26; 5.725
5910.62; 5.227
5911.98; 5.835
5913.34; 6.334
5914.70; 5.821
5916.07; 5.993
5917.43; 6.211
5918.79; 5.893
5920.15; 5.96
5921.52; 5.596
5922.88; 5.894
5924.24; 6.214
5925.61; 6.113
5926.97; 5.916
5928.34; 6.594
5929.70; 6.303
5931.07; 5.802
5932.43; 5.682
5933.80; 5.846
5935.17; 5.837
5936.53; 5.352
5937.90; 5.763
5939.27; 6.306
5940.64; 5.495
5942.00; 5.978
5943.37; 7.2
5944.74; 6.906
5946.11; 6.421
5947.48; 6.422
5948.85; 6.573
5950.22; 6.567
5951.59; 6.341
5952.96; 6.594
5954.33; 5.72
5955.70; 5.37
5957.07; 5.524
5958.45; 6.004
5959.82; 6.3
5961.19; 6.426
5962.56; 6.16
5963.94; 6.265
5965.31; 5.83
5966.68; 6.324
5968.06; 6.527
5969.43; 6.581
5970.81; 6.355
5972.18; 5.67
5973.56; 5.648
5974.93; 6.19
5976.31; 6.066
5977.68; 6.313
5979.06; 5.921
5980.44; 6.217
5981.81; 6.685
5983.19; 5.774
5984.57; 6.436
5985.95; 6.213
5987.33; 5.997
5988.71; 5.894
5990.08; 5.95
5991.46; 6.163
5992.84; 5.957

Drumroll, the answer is 2.7 Angstrom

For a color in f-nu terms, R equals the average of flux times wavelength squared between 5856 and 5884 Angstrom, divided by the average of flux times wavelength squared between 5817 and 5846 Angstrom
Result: 1.0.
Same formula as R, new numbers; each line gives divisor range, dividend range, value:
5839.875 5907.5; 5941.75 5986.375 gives 1.09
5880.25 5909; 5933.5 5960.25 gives 1.13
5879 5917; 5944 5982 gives 1.13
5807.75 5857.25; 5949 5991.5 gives 1.04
